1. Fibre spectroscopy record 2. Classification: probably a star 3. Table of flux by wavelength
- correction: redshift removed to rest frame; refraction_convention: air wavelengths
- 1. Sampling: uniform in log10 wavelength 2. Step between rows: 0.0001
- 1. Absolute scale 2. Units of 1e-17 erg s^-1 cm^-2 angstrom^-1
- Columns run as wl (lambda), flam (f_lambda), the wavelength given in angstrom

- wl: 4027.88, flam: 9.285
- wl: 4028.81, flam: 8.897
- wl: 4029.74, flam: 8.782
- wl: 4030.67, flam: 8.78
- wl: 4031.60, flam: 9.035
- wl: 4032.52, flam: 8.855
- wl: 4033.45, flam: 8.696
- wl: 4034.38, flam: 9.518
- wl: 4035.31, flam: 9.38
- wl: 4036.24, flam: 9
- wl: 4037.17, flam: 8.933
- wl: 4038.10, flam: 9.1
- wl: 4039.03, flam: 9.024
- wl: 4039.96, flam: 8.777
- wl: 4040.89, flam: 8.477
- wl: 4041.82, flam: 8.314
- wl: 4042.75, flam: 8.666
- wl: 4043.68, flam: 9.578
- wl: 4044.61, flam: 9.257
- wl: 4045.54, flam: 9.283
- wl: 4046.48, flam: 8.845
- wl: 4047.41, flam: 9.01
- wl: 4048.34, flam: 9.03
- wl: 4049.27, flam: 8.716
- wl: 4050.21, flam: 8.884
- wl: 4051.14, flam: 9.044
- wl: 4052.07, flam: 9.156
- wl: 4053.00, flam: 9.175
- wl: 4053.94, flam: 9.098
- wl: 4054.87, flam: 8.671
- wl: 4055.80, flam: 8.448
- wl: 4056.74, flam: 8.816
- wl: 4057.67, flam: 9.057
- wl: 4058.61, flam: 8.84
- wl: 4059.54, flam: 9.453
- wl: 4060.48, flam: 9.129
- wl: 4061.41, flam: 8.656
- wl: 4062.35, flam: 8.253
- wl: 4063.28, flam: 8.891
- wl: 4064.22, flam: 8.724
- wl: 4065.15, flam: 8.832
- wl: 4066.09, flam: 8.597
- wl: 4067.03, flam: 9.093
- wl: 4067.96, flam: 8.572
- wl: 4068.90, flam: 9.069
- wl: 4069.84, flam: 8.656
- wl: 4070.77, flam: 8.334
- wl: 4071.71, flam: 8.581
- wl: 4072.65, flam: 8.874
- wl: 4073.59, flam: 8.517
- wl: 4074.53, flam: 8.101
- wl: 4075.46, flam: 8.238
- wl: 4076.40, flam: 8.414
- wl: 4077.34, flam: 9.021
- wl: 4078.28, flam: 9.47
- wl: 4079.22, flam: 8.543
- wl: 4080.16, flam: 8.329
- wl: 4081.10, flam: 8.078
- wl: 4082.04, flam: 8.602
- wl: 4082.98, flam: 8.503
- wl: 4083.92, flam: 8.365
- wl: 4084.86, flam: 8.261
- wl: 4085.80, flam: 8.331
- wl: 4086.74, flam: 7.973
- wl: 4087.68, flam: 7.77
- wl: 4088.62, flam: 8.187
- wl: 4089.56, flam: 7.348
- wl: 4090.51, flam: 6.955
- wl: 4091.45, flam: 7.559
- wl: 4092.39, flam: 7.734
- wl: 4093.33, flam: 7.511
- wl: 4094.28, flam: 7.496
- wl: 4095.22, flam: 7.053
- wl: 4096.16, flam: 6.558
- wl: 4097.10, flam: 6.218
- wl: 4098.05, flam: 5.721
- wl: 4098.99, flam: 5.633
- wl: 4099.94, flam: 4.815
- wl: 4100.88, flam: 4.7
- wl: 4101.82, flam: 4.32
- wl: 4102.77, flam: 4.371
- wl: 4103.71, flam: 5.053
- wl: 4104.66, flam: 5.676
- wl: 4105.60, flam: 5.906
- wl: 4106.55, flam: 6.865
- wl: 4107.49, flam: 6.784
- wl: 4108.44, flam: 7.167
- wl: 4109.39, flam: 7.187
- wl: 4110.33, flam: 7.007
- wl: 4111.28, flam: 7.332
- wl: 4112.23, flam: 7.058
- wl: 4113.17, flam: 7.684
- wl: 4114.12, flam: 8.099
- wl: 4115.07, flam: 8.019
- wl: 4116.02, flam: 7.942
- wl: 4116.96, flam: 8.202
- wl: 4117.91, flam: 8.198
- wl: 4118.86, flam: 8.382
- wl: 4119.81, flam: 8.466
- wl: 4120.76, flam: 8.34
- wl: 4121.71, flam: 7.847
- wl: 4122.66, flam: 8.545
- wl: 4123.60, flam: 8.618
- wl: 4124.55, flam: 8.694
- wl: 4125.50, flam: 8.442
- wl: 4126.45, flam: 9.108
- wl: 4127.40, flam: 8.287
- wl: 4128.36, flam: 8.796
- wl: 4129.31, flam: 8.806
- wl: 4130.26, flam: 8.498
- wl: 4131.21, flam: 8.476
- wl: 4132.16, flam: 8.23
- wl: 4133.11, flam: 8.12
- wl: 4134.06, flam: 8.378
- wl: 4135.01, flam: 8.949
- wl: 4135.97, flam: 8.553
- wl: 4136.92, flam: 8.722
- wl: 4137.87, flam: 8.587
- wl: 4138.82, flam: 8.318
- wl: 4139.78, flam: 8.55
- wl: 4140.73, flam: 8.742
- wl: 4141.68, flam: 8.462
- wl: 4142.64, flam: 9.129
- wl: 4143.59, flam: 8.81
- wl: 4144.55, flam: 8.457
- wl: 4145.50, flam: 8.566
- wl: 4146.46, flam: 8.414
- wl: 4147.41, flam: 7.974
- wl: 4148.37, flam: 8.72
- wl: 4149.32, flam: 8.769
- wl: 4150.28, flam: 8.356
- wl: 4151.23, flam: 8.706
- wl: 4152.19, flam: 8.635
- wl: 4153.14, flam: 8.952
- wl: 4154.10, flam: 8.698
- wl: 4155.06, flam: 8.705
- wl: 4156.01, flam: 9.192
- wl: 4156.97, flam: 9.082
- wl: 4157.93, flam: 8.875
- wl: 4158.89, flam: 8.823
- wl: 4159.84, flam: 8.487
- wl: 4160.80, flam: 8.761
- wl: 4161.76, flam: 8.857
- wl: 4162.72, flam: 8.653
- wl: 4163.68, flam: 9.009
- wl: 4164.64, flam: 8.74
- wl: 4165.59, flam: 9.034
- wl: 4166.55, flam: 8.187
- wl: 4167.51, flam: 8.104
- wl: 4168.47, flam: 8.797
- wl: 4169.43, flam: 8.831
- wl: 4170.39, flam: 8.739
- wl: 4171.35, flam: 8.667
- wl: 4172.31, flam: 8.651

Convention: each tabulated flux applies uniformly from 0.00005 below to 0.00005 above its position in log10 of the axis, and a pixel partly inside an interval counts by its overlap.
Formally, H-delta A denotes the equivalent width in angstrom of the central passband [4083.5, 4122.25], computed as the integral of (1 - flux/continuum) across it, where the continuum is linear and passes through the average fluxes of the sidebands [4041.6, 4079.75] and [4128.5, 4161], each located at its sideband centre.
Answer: 7.3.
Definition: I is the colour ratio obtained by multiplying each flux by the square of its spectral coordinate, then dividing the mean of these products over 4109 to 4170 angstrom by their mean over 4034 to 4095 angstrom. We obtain 1.02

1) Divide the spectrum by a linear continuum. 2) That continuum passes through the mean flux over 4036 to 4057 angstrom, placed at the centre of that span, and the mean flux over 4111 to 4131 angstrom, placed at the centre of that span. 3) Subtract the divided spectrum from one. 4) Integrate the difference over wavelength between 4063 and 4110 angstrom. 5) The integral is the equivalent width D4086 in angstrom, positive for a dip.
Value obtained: 5.73 angstrom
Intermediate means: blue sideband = 8.93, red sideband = 8.27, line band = 7.54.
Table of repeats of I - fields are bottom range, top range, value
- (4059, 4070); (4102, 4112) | 0.73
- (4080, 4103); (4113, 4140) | 1.21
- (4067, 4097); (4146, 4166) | 1.11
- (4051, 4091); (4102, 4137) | 0.93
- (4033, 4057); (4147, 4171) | 1.03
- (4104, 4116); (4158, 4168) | 1.26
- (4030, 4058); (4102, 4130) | 0.88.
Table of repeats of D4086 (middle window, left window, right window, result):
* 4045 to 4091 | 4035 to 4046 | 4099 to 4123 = -2.55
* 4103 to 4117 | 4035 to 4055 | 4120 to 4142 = 2.68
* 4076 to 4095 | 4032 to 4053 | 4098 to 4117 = -2.08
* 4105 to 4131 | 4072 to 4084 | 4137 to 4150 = 1.92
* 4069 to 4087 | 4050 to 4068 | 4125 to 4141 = 0.61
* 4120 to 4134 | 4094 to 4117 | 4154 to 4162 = -1.96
